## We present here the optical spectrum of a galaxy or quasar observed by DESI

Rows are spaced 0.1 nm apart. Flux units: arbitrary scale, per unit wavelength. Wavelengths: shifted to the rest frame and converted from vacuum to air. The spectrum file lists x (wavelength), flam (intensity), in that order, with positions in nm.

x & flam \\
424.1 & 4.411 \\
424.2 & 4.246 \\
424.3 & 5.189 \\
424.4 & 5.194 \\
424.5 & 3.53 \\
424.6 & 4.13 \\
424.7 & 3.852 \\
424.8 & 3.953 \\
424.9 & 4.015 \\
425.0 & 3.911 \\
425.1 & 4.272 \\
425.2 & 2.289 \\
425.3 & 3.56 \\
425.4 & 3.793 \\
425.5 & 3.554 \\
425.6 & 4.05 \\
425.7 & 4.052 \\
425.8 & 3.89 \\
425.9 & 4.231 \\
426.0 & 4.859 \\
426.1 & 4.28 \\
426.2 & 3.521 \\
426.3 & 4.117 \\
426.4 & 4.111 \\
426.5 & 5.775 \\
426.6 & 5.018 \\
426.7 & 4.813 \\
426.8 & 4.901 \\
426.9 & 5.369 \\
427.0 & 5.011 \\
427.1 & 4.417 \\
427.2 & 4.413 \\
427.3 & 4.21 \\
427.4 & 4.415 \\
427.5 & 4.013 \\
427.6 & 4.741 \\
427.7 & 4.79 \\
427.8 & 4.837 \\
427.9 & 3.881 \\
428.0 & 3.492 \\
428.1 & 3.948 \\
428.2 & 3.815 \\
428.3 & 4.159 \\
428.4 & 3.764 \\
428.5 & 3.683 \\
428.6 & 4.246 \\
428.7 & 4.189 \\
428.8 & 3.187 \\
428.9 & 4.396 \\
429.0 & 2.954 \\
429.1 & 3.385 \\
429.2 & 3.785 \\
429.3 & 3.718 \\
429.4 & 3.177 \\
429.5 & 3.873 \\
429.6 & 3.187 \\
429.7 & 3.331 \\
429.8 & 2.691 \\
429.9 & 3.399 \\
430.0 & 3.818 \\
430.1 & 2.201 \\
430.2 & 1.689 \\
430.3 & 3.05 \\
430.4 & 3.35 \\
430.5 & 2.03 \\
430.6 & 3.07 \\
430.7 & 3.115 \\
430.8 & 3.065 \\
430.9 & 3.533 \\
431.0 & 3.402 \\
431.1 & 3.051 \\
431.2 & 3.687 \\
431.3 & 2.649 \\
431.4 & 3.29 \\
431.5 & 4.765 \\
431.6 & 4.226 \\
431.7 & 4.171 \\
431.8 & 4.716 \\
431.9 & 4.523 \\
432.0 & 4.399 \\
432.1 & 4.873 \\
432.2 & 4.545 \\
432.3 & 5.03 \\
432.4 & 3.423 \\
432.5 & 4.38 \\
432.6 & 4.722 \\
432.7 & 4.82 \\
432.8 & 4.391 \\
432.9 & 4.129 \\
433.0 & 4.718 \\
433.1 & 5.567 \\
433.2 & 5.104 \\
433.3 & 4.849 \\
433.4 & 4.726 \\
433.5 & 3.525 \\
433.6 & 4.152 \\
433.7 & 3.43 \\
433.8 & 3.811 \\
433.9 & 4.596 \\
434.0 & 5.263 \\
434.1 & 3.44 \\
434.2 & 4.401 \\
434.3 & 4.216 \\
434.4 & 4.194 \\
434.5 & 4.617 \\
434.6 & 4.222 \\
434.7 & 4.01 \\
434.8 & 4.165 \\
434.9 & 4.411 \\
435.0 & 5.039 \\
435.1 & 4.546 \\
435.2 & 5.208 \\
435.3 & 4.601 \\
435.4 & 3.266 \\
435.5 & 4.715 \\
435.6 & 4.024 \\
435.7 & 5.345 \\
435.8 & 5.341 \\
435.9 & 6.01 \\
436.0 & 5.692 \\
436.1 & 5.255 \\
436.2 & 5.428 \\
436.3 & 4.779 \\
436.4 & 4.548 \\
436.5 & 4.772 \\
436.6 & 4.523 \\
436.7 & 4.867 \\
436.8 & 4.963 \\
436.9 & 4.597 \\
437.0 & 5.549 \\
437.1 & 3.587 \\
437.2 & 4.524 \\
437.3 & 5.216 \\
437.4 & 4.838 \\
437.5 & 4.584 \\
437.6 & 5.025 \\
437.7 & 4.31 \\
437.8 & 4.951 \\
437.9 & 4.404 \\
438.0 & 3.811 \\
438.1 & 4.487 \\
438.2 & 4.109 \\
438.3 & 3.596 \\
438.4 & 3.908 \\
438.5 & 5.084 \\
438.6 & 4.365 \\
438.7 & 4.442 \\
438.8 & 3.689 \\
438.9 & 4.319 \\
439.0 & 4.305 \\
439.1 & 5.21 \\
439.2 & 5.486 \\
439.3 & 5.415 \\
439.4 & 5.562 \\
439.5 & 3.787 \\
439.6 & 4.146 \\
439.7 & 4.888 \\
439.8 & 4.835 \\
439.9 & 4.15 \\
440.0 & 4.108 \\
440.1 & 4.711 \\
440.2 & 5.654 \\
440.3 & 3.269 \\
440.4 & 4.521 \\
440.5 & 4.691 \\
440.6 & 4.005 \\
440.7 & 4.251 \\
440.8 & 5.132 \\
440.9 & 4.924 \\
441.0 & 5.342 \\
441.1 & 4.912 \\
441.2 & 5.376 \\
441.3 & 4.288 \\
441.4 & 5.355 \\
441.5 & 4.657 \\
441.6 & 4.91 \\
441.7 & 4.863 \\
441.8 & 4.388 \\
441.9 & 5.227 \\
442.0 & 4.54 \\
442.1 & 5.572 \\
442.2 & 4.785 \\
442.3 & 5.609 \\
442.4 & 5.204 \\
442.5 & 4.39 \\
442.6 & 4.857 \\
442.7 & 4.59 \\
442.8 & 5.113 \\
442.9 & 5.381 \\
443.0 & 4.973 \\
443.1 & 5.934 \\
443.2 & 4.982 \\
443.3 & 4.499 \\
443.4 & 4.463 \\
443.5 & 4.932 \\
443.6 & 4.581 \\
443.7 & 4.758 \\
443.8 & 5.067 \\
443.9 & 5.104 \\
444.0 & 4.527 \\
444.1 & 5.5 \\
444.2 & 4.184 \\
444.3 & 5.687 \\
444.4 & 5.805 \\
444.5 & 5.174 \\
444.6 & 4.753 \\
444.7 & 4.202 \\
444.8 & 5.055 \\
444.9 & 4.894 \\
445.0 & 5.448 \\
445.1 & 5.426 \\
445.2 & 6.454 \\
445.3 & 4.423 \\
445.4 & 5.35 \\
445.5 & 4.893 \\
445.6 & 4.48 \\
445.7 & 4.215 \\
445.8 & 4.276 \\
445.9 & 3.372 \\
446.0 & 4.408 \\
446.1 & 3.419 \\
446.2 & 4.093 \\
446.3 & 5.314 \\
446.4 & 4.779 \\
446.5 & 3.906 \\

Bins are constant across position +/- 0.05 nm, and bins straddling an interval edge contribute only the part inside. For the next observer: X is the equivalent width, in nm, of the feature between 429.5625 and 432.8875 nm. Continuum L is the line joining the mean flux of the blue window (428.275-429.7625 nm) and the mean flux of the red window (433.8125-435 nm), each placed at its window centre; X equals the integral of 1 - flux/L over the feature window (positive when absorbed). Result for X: 0.24 nm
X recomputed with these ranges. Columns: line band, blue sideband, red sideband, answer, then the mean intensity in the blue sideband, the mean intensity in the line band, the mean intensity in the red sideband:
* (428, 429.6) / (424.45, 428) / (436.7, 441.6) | 0.22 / 4.23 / 3.73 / 4.62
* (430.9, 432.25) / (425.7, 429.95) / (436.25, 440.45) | 0.08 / 4.09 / 4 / 4.57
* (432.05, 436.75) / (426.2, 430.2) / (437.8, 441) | -0.34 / 4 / 4.59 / 4.51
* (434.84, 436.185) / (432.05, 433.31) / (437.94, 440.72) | -0.09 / 4.65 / 4.89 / 4.46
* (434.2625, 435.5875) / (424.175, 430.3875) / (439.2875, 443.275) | 0.01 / 3.97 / 4.39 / 4.82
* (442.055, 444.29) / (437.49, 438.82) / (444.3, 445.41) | 0.01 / 4.35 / 4.97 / 5.2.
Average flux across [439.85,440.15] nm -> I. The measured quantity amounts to 4.32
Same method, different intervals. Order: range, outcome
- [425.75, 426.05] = 4.33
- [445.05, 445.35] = 5.43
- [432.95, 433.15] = 5.14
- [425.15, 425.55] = 3.3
